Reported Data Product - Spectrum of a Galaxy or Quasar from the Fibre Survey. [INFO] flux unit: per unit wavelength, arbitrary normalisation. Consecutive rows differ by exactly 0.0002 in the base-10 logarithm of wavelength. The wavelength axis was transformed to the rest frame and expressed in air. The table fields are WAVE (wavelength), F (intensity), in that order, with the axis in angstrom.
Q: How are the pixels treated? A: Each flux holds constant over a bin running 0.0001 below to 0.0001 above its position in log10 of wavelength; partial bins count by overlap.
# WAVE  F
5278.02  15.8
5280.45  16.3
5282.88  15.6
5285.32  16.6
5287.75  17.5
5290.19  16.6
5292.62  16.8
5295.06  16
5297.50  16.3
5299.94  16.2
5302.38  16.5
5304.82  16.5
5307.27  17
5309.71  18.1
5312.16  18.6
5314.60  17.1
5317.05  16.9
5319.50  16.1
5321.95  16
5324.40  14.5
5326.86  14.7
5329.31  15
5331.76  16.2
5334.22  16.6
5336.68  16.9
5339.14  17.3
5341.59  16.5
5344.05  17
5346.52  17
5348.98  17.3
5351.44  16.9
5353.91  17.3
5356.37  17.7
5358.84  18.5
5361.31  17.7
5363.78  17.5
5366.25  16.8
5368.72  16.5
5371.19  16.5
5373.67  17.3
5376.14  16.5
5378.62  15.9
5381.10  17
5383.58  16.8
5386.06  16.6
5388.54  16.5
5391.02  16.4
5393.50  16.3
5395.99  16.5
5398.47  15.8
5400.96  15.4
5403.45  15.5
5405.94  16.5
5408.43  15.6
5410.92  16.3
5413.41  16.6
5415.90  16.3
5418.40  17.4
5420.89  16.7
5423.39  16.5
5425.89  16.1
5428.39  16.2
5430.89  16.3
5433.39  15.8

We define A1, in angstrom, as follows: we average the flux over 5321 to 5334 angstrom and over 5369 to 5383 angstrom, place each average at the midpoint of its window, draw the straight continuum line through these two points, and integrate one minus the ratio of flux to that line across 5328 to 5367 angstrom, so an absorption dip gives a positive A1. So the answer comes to -2.7 angstrom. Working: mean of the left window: 15.4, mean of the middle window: 17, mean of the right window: 16.6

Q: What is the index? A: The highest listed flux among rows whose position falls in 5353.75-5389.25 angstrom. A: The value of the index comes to 18.5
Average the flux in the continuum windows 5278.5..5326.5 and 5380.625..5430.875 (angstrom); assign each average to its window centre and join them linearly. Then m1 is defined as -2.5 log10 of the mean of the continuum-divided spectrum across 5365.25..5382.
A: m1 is -0.02 mag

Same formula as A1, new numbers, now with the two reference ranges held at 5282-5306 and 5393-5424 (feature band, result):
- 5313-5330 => 0.6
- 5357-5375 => -1.0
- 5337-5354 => -0.7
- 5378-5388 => -0.2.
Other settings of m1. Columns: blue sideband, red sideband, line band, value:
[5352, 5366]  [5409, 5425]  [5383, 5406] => 0.05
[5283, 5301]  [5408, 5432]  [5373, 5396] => -0.01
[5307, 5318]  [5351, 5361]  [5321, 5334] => 0.15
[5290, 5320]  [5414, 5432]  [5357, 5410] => 0.00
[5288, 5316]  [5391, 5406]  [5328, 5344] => 0.01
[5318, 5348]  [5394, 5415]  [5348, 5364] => -0.09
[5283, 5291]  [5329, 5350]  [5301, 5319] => -0.03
